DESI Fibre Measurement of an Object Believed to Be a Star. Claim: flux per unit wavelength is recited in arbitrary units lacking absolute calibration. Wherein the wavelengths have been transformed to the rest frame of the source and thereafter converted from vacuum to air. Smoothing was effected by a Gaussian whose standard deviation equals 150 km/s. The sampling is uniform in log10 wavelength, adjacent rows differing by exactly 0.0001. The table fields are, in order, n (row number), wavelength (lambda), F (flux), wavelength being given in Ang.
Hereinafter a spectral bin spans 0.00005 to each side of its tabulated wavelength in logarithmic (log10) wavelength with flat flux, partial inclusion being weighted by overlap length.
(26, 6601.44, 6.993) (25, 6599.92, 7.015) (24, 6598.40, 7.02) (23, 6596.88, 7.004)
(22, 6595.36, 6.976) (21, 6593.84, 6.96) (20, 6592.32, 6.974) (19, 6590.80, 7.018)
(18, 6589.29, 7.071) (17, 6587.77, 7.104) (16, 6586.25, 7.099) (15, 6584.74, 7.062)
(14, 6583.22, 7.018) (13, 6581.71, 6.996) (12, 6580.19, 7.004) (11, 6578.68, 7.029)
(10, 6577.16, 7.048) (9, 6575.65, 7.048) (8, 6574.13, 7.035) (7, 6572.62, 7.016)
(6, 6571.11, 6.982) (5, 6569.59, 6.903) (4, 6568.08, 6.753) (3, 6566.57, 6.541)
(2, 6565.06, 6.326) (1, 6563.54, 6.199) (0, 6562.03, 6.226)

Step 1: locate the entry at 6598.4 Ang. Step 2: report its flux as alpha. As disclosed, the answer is 7.02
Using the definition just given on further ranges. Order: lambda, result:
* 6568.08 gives 6.753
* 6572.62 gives 7.016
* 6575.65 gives 7.048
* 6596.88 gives 7.004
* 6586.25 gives 7.099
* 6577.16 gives 7.048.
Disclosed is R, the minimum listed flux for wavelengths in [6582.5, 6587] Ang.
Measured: 7.018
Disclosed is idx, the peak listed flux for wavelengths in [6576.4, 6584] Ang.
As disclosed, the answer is 7.048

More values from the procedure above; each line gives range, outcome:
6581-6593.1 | 7.104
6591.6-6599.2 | 7.02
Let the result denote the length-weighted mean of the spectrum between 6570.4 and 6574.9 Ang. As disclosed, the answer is 7.01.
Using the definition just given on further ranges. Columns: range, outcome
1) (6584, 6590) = 7.08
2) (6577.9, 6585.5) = 7.02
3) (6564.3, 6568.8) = 6.54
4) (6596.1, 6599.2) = 7.01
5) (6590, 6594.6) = 6.99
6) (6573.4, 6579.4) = 7.03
